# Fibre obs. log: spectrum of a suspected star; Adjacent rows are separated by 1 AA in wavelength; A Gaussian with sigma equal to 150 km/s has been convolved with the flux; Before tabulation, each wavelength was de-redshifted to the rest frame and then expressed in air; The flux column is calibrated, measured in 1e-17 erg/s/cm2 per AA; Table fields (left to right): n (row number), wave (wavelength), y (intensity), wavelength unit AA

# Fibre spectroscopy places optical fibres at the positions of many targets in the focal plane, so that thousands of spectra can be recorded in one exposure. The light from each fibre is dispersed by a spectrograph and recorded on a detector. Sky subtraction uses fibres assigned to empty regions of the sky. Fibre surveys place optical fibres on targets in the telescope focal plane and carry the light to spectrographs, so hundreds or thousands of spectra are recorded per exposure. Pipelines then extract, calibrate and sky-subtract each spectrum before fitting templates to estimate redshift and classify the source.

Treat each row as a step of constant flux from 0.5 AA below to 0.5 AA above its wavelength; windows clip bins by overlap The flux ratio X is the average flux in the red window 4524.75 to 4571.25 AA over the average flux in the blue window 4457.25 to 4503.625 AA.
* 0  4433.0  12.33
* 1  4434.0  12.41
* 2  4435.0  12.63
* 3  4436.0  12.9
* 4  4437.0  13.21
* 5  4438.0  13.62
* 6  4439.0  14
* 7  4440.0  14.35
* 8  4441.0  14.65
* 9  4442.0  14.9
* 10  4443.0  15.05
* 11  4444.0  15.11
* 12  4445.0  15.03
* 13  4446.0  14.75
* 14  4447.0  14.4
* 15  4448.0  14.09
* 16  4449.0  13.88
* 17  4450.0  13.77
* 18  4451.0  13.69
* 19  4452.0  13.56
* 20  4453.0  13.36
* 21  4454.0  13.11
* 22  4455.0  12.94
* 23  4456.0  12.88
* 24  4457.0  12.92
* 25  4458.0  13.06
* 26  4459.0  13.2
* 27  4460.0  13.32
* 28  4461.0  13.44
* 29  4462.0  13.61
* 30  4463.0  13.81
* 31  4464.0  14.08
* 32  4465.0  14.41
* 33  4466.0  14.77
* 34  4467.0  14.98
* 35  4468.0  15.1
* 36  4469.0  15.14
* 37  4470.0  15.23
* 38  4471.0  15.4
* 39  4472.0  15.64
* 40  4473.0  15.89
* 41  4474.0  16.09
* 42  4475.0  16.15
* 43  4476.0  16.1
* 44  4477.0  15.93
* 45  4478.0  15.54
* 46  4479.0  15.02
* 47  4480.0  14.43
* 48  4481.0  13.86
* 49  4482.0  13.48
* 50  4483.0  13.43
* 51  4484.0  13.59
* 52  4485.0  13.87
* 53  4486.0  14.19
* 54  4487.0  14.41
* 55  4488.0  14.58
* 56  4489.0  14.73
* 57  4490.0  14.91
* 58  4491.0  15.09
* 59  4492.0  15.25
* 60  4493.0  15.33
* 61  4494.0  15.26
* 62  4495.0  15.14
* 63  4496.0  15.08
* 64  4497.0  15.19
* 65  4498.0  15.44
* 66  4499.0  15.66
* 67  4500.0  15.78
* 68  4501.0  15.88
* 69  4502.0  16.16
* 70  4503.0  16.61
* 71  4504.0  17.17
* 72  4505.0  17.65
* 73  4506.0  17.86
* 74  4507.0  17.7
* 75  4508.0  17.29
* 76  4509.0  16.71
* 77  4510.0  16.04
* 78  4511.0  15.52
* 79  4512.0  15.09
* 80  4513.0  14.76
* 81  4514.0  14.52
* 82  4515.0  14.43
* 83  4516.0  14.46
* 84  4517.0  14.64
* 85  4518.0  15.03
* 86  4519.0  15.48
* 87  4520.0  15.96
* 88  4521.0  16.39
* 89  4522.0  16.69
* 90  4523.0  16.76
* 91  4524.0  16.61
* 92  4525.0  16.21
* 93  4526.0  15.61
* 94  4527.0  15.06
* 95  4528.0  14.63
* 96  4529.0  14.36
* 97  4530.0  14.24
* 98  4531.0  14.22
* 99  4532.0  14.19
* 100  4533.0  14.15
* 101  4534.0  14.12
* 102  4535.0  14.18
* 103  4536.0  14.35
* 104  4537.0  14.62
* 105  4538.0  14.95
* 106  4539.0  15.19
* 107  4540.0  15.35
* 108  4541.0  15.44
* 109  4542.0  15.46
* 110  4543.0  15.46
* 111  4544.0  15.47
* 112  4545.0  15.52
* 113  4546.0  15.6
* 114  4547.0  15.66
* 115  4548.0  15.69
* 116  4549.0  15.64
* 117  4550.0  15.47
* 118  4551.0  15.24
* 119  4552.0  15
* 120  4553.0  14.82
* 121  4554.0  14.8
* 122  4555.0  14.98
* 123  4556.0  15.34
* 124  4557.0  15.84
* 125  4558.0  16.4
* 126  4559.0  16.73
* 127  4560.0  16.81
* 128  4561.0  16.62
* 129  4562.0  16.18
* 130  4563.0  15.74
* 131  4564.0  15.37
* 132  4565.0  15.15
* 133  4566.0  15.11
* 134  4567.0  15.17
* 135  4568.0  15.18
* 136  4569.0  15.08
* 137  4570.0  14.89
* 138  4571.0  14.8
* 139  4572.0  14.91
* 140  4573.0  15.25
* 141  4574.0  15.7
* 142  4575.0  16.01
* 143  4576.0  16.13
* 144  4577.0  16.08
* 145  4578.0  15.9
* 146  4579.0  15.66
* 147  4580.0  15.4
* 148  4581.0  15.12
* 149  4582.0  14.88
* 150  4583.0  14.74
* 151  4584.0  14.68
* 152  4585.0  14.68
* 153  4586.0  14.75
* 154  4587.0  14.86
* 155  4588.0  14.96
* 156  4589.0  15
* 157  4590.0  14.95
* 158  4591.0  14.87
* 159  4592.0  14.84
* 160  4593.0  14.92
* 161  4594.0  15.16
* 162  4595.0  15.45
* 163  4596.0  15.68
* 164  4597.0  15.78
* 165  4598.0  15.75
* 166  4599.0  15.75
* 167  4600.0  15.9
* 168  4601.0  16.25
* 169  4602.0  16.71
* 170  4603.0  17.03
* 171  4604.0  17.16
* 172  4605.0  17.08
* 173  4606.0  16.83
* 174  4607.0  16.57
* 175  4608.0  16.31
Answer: 1.03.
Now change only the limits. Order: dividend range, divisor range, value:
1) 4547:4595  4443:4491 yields 1.07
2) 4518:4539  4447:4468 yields 1.11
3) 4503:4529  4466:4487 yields 1.07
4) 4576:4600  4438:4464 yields 1.10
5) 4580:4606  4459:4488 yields 1.06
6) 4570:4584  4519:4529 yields 0.97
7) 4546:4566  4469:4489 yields 1.05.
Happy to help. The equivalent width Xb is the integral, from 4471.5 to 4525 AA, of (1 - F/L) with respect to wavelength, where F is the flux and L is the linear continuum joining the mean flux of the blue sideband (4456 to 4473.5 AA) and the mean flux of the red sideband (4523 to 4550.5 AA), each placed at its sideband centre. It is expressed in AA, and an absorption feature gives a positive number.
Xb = -2.9 AA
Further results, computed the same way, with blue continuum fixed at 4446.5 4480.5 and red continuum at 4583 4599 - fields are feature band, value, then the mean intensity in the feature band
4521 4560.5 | -1.34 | 15.3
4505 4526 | -1.82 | 15.9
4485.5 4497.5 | -0.32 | 14.9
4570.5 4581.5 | -0.39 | 15.5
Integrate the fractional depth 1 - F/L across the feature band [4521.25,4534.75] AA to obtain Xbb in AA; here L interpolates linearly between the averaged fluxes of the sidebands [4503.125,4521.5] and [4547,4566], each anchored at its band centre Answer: 0.6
